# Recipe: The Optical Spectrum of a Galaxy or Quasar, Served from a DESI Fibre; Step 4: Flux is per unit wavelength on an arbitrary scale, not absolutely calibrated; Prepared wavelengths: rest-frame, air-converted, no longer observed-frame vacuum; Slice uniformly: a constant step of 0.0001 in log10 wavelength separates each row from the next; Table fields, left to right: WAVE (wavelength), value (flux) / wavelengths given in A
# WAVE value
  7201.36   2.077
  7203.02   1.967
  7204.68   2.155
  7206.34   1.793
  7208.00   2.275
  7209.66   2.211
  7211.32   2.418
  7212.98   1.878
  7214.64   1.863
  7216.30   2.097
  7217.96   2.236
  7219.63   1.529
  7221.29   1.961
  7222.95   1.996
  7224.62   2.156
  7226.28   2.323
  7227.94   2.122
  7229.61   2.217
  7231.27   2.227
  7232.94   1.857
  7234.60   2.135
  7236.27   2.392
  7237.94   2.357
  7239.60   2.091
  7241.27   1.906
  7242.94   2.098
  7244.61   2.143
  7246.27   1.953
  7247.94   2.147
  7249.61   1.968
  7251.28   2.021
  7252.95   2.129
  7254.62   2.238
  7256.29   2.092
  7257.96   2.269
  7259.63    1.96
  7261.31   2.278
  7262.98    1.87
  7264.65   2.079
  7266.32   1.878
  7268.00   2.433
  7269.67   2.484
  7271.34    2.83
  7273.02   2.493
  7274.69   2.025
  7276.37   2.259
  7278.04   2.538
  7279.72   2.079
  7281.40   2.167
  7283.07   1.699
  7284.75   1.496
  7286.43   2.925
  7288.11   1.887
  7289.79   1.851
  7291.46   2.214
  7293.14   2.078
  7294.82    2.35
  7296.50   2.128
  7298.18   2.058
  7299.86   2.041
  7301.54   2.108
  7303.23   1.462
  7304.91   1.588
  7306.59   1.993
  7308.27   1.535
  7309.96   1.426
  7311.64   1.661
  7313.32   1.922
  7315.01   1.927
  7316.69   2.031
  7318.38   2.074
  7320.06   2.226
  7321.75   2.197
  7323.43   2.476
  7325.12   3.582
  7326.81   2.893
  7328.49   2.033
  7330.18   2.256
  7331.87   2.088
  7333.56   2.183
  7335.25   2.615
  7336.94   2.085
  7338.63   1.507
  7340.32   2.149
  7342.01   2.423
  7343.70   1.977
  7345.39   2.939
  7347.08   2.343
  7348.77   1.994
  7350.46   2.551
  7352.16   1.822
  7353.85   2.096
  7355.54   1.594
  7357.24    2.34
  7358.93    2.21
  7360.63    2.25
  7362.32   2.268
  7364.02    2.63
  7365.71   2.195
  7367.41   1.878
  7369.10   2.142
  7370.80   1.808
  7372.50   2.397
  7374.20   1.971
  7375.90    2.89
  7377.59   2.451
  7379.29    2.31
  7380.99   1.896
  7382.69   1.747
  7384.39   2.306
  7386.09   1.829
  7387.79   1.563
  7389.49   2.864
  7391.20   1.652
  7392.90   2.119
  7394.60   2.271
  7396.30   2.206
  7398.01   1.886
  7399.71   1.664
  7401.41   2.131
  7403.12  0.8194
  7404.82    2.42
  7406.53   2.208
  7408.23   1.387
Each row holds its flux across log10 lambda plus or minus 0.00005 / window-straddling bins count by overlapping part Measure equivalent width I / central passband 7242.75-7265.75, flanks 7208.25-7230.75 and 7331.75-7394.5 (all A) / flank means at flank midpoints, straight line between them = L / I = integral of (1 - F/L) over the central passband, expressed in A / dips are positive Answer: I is 0.2 A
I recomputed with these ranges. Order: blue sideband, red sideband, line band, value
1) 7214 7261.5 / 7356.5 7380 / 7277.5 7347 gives 2.3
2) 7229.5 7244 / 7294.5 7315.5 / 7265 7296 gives -4.0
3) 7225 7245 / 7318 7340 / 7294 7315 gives 3.9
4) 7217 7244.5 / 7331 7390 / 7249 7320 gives 2.3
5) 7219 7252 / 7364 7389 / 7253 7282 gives -1.9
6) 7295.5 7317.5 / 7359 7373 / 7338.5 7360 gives -0.8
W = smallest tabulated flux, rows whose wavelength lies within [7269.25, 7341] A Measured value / 1.426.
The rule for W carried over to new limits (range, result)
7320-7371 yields 1.507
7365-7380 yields 1.808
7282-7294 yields 1.496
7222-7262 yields 1.857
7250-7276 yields 1.87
